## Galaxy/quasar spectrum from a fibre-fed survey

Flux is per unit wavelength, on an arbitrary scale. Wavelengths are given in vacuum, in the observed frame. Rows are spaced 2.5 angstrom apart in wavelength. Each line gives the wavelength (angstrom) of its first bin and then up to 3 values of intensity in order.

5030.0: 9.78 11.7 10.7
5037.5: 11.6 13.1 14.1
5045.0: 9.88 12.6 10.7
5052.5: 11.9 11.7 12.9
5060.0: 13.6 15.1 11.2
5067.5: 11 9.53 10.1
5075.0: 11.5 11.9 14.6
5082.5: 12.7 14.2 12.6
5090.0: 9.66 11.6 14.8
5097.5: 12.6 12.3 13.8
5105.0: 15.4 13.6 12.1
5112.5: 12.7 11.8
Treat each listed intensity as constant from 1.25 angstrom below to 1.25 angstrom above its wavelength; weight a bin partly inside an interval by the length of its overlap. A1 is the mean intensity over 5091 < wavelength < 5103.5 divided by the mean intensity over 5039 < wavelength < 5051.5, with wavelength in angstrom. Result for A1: 1.1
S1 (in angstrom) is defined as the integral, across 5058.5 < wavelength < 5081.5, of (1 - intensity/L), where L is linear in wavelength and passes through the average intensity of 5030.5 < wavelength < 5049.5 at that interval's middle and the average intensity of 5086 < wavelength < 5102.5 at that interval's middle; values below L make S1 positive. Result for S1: 0.1 angstrom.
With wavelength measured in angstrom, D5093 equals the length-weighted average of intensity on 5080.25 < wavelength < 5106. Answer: 13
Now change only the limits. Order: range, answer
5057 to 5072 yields 12.1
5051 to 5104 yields 12.4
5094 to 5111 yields 13.5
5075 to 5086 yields 13.1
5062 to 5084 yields 11.9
